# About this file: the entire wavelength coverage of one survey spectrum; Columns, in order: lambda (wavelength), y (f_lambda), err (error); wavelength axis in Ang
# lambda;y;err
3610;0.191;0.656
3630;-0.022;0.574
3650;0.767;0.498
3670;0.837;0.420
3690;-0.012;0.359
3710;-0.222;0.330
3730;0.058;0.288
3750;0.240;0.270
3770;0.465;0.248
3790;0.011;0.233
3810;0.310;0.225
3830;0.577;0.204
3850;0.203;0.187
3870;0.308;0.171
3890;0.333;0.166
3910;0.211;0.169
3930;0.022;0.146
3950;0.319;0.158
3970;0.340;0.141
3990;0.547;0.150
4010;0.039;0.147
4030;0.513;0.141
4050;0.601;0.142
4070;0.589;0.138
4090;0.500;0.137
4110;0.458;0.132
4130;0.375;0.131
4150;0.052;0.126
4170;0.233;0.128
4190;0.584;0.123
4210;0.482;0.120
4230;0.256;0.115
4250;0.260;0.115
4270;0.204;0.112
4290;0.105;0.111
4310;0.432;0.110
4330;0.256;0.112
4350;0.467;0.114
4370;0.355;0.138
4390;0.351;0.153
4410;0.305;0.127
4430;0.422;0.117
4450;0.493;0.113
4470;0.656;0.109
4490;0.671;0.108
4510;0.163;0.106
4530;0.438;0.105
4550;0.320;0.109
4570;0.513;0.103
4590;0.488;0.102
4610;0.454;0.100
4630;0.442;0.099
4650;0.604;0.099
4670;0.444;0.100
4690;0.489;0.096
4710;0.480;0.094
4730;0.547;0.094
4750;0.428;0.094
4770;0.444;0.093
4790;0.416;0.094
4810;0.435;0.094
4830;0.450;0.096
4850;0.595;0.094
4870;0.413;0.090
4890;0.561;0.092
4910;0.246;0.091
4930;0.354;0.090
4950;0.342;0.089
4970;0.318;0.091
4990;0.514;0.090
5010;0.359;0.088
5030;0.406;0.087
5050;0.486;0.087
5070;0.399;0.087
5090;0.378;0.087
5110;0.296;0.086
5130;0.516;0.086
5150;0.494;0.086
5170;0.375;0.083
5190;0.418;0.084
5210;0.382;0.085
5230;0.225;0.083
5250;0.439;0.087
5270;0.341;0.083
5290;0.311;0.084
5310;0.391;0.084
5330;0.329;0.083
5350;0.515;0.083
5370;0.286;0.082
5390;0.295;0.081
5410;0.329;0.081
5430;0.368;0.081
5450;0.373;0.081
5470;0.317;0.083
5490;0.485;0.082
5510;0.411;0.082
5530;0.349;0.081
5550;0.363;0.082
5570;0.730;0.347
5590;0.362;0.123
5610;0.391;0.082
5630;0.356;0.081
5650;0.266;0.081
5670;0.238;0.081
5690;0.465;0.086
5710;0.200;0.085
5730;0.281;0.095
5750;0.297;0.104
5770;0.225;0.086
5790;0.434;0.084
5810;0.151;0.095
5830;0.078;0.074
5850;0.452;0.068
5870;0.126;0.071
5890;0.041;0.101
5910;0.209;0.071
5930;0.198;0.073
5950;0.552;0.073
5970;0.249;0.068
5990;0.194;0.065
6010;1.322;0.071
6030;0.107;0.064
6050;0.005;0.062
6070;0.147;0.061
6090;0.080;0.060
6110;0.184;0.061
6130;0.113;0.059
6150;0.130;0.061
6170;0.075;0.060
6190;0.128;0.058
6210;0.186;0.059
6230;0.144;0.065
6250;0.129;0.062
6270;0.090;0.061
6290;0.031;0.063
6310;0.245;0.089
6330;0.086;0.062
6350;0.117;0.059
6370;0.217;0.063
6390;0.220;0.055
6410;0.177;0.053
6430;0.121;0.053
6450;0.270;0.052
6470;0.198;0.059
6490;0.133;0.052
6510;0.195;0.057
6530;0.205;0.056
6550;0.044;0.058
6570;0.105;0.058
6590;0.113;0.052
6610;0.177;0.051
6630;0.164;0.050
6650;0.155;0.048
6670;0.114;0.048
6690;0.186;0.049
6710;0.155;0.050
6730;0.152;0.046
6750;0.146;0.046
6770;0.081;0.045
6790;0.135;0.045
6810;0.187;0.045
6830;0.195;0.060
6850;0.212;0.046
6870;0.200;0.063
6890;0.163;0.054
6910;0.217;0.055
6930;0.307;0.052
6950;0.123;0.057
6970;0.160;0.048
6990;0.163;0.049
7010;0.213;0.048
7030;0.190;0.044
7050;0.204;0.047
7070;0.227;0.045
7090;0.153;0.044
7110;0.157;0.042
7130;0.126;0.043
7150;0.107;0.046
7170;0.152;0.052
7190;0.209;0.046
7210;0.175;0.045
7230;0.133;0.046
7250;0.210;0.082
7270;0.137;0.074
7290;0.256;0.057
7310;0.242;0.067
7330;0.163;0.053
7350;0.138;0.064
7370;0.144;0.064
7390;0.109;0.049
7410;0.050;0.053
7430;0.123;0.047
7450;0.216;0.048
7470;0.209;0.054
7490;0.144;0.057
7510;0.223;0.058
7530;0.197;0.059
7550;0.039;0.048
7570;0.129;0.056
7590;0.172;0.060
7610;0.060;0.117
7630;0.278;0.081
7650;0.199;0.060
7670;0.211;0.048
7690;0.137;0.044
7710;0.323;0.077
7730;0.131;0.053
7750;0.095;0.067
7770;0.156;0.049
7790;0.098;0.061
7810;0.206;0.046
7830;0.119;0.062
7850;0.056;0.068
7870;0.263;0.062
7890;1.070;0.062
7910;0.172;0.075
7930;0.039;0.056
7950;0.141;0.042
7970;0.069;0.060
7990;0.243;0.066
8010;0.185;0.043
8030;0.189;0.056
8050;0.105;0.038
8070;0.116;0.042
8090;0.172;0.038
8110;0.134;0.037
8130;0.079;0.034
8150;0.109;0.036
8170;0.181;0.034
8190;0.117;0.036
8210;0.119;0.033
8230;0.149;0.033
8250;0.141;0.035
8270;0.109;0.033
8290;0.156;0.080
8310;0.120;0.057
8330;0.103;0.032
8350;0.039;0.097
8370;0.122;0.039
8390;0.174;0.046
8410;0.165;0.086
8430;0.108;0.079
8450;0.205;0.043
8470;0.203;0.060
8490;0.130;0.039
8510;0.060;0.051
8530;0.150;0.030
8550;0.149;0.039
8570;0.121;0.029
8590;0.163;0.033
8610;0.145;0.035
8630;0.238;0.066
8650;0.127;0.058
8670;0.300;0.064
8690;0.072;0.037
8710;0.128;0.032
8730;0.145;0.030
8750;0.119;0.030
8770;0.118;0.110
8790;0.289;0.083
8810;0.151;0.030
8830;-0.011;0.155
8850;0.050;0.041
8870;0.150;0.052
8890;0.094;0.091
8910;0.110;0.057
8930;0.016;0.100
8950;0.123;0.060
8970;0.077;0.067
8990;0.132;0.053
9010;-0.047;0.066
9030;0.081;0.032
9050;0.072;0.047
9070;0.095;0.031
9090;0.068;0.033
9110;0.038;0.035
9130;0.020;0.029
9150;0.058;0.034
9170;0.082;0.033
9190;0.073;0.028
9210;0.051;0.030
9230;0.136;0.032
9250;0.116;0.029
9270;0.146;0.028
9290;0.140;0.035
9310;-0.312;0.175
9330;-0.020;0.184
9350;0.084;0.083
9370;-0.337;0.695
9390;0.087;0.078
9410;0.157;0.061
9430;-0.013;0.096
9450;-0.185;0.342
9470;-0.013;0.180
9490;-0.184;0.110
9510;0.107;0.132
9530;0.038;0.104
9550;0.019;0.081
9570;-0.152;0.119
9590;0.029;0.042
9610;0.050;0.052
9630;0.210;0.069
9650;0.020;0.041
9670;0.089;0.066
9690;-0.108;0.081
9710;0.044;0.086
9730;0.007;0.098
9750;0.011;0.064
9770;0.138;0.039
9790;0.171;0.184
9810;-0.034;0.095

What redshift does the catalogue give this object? 0.201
